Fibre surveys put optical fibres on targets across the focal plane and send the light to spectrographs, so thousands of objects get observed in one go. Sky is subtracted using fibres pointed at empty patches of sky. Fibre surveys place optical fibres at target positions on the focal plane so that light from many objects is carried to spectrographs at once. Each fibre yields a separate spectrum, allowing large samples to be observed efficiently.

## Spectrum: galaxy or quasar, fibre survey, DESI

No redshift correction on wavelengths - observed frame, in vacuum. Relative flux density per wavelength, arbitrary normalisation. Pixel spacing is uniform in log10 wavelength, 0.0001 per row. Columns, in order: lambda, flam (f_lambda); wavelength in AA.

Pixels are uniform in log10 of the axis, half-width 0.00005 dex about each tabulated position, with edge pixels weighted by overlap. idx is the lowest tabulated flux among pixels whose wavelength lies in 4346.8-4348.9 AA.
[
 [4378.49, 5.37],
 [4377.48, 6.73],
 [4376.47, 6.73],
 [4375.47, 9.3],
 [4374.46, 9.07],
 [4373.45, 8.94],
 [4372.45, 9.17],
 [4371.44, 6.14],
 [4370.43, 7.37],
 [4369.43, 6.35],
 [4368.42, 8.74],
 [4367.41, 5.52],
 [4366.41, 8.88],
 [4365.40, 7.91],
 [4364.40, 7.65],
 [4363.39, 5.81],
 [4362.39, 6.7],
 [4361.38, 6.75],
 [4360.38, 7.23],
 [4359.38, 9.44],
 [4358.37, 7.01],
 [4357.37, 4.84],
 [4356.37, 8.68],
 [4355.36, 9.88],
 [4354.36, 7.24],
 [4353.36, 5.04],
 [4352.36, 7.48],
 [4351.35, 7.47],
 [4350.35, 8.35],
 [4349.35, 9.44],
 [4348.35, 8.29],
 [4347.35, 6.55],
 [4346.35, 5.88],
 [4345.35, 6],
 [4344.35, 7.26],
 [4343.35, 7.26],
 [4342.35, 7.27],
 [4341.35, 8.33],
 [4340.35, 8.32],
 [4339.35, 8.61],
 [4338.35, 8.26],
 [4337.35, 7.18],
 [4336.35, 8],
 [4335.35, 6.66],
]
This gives 6.55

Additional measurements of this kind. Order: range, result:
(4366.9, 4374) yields 5.52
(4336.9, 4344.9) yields 7.18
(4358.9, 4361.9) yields 6.75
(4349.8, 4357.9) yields 4.84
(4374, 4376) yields 9.07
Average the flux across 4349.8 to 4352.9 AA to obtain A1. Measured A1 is 7.75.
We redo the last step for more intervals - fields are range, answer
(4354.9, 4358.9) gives 7.58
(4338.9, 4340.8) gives 8.46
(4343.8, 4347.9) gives 6.46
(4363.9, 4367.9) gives 7.51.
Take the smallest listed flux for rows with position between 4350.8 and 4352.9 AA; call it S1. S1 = 7.47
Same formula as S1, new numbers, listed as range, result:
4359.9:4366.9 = 5.81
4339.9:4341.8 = 8.32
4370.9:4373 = 6.14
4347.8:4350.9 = 8.29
